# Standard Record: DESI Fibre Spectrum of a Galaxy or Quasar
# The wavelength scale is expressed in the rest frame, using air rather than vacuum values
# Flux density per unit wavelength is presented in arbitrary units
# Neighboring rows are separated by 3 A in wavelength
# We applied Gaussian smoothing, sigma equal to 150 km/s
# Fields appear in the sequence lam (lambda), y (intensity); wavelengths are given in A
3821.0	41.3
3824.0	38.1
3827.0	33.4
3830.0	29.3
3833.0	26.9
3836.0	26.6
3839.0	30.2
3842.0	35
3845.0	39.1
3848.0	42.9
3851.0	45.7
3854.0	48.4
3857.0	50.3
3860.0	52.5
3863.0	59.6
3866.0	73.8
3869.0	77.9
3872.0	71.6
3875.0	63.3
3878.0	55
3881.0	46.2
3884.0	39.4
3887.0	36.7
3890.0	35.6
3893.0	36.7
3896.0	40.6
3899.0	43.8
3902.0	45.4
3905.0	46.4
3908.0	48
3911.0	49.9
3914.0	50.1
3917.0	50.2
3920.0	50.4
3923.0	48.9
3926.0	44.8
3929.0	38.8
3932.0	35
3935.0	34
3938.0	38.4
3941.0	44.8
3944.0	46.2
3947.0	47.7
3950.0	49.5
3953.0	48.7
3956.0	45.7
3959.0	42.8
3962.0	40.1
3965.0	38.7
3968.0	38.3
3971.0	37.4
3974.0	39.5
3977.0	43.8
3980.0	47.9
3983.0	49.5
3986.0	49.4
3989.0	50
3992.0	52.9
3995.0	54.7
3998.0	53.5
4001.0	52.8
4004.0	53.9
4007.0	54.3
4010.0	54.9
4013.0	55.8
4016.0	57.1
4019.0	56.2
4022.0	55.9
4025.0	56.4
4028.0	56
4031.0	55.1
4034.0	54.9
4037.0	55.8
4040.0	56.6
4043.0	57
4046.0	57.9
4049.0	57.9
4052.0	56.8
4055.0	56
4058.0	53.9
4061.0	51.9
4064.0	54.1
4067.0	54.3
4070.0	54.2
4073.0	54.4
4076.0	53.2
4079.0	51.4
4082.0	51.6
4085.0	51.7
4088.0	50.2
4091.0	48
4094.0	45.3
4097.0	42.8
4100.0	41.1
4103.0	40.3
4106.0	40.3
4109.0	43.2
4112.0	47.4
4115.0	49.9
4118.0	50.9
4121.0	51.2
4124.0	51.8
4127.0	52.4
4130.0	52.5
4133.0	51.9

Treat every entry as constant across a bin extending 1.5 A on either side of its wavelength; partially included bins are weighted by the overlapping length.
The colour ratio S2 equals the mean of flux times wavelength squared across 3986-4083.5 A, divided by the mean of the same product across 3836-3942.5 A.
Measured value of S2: 1.3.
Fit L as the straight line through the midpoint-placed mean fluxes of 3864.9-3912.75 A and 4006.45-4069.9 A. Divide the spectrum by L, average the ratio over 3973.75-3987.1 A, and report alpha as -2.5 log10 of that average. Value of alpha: 0.154 mag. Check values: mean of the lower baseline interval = 50.4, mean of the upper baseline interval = 55.6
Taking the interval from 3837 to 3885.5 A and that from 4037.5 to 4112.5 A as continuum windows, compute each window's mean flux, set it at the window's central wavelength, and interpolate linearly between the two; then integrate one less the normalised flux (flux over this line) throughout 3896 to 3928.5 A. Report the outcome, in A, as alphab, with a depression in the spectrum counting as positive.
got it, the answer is 2.7 A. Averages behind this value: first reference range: 51.7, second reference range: 51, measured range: 47.2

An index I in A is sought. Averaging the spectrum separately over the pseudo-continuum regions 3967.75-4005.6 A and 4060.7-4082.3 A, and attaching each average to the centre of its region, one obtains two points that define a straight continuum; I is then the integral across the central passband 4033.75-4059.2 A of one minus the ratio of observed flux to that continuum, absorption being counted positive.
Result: -2.3 A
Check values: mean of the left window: 48.3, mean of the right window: 53.3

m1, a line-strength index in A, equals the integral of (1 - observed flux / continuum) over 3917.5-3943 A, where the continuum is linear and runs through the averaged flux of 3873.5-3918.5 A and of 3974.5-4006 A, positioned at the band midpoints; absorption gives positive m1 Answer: 2.79 A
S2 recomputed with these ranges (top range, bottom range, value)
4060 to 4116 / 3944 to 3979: 1.20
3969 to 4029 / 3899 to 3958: 1.18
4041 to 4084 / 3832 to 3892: 1.26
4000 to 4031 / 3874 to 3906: 1.34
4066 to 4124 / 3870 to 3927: 1.12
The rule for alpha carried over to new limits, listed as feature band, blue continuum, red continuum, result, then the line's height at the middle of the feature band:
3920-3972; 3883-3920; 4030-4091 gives 0.10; 46.8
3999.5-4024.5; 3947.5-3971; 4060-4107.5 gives -0.21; 45.7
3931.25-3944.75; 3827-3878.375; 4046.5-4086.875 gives 0.26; 50.5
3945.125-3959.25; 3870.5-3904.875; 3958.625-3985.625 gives -0.09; 43.3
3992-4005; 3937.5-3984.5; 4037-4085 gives -0.12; 47.9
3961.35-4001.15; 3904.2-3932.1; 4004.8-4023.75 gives 0.14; 52.6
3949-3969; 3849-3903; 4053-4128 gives 0.17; 50.6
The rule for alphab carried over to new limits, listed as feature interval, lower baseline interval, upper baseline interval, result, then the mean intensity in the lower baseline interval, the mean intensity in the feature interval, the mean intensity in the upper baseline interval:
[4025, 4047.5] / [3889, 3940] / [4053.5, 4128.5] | -4.0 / 43.4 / 56.2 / 49.7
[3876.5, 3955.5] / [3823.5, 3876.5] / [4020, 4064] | 9.1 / 47.1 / 44.3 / 55.8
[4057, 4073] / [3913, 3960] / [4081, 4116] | -2.9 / 44.7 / 53.7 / 45.8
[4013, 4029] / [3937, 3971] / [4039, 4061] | -1.2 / 43.5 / 56.3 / 56.3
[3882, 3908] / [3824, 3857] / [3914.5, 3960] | 0.0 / 36.5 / 41.1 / 44.5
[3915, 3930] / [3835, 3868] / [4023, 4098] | 0.6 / 46.6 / 47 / 53.6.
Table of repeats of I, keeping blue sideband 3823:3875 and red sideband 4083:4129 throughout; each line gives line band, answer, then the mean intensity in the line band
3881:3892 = 1.9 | 38.4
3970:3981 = 1.1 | 42.1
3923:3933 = 1.2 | 41.2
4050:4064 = -2.3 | 54.7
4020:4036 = -3.0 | 55.7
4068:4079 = -1.5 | 53.6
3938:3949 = 0.3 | 45.3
